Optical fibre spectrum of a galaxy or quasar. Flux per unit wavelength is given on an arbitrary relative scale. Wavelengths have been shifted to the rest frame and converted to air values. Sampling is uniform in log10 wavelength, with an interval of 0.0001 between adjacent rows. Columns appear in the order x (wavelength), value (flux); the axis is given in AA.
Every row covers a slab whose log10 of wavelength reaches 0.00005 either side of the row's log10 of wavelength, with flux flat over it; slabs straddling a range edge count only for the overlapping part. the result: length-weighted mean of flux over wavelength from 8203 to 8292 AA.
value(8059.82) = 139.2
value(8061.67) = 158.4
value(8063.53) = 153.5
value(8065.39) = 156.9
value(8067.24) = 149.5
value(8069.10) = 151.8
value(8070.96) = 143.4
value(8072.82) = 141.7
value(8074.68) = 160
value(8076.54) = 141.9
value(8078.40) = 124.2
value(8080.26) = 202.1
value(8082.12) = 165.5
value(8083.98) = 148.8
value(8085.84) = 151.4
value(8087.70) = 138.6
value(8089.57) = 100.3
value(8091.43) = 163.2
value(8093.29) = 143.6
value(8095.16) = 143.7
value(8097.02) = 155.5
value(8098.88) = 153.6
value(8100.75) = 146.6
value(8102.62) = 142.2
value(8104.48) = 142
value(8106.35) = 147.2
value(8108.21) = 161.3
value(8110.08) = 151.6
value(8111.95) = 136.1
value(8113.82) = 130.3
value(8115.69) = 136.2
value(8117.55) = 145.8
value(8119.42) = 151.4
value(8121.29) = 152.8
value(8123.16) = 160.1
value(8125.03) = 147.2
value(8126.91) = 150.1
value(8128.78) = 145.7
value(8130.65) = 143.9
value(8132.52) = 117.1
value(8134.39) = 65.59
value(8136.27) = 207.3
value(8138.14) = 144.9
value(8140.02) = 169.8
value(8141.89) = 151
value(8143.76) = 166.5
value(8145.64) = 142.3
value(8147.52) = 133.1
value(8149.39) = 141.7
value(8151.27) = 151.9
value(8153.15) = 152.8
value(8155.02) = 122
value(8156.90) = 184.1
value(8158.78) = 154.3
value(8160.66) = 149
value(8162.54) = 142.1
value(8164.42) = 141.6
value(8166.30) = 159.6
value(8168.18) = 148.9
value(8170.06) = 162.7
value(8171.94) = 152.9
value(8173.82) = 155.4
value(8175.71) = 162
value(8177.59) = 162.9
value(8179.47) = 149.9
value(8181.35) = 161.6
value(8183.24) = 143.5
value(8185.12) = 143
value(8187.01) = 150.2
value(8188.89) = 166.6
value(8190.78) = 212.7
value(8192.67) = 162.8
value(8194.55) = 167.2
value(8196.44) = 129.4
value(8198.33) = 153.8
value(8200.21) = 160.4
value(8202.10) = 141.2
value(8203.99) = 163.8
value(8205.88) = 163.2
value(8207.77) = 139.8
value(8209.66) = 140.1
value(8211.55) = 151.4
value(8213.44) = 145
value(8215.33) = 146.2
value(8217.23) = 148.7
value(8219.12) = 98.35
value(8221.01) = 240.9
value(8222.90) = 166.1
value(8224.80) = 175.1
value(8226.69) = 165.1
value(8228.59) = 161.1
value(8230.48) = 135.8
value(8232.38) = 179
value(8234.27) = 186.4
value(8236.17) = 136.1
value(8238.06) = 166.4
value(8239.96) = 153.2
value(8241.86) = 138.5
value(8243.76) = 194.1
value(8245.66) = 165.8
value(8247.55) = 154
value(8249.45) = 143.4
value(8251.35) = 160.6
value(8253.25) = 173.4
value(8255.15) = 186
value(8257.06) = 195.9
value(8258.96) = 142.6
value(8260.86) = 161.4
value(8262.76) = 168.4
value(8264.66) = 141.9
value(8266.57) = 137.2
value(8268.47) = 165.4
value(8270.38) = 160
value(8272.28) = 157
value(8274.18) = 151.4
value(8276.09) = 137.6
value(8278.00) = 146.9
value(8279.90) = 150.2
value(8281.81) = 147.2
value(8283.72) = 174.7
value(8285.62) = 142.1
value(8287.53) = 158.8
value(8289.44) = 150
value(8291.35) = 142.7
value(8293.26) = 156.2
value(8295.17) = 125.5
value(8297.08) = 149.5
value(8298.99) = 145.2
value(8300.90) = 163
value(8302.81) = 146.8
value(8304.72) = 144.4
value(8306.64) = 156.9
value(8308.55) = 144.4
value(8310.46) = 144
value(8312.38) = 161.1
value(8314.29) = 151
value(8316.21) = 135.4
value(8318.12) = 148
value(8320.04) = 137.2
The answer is 158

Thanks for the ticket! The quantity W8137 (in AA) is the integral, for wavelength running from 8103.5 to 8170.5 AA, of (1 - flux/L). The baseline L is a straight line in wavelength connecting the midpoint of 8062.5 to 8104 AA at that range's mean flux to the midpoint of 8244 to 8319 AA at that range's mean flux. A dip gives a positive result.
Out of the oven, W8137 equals 1.3 AA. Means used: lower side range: 149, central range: 147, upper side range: 154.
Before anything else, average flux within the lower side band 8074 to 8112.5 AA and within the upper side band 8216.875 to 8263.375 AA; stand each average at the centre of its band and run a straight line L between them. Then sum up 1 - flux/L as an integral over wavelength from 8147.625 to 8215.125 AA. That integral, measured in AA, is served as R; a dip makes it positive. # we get 1.8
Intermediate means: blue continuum 149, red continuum 164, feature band 154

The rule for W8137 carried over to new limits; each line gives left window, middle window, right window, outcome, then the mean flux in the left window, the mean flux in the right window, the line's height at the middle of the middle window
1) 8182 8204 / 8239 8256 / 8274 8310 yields -1.14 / 158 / 149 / 153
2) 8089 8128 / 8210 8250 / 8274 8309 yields -3.05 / 146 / 149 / 148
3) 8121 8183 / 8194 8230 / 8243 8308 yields -0.60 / 150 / 156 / 153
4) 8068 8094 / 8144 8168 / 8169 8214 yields 0.79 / 148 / 156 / 154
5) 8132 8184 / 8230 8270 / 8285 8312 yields -3.40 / 150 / 148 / 149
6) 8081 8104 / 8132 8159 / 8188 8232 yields 0.82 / 146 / 158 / 152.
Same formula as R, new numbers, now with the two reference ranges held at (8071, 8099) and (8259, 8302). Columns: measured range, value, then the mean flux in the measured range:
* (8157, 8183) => -0.9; 155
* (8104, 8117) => 0.5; 144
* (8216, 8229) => -1.2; 165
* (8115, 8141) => 0.6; 146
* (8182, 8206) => -1.3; 158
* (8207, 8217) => 0.4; 145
